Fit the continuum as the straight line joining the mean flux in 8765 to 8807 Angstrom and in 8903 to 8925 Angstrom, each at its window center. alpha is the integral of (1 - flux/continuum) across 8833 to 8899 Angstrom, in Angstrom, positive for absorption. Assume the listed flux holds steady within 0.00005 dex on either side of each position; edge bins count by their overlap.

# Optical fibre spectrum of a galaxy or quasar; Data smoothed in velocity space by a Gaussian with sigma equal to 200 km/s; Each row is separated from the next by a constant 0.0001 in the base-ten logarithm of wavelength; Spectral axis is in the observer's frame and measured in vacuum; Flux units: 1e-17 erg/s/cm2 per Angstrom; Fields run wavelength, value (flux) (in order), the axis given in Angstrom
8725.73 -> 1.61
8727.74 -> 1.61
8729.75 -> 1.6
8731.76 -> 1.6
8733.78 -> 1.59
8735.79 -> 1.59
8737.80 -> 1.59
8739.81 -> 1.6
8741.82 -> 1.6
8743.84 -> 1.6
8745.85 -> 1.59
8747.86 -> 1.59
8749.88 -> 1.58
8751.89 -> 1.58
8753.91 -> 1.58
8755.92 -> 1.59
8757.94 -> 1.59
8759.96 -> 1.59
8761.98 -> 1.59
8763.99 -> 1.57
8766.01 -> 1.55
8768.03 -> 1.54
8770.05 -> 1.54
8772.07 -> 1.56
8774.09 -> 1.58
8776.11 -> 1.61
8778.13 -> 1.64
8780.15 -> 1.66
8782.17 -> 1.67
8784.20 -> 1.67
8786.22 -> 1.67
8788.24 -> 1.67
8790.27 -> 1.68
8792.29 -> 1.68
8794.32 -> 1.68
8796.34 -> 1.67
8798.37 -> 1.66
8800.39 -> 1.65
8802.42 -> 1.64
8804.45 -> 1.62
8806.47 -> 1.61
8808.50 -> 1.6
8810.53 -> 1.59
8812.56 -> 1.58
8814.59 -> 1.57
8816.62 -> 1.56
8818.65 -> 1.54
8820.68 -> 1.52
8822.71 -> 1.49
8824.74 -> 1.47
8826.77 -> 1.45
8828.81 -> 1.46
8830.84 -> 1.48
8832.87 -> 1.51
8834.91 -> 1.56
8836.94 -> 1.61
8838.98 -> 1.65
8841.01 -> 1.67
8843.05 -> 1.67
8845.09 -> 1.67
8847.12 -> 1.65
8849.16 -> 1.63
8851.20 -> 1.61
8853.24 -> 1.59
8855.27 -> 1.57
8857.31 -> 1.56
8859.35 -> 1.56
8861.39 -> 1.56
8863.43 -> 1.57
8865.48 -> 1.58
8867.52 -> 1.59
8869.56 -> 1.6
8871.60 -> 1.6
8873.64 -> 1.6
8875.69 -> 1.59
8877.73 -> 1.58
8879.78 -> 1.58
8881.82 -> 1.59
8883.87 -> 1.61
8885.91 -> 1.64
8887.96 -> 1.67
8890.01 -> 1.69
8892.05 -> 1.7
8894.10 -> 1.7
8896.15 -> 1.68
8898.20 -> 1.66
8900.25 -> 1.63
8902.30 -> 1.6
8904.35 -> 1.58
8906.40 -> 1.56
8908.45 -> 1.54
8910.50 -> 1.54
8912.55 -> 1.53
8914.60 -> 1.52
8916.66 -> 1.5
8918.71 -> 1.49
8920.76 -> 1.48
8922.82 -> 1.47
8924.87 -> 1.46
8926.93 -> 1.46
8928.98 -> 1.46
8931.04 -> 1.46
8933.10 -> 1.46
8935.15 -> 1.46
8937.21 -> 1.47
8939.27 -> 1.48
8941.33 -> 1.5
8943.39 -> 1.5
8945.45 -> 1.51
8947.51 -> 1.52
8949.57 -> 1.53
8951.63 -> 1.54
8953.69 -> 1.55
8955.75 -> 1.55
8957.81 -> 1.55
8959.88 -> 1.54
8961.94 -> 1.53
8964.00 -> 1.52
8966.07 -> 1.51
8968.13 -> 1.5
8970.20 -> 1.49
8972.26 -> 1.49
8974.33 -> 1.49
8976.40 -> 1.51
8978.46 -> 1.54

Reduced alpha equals -2.4 Angstrom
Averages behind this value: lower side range 1.63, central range 1.62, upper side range 1.52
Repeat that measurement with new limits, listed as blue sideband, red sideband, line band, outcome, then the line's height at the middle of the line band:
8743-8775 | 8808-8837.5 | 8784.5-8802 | -1.3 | 1.55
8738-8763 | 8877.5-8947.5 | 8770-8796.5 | -1.0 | 1.58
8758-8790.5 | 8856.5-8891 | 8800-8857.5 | 0.9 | 1.6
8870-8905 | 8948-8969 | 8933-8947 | 0.6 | 1.56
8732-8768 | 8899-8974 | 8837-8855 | -1.0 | 1.55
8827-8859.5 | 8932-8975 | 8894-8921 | -0.5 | 1.54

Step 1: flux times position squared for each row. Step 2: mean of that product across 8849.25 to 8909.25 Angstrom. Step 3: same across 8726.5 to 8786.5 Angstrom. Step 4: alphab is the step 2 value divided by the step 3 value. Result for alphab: 1.04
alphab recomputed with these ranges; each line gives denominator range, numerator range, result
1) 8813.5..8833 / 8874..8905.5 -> 1.10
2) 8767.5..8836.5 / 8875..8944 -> 1.00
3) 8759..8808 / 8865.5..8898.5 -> 1.02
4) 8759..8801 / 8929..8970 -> 0.96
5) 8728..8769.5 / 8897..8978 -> 1.00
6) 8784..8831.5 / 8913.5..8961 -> 0.97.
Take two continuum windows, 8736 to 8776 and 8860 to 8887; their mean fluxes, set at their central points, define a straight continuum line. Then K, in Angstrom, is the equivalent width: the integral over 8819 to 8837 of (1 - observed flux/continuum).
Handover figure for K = 1.0 Angstrom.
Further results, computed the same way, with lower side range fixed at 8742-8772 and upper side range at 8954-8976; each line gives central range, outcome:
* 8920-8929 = 0.37 Angstrom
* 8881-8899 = -1.42 Angstrom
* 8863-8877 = -0.42 Angstrom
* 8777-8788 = -0.65 Angstrom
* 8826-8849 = -0.43 Angstrom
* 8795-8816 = -0.75 Angstrom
